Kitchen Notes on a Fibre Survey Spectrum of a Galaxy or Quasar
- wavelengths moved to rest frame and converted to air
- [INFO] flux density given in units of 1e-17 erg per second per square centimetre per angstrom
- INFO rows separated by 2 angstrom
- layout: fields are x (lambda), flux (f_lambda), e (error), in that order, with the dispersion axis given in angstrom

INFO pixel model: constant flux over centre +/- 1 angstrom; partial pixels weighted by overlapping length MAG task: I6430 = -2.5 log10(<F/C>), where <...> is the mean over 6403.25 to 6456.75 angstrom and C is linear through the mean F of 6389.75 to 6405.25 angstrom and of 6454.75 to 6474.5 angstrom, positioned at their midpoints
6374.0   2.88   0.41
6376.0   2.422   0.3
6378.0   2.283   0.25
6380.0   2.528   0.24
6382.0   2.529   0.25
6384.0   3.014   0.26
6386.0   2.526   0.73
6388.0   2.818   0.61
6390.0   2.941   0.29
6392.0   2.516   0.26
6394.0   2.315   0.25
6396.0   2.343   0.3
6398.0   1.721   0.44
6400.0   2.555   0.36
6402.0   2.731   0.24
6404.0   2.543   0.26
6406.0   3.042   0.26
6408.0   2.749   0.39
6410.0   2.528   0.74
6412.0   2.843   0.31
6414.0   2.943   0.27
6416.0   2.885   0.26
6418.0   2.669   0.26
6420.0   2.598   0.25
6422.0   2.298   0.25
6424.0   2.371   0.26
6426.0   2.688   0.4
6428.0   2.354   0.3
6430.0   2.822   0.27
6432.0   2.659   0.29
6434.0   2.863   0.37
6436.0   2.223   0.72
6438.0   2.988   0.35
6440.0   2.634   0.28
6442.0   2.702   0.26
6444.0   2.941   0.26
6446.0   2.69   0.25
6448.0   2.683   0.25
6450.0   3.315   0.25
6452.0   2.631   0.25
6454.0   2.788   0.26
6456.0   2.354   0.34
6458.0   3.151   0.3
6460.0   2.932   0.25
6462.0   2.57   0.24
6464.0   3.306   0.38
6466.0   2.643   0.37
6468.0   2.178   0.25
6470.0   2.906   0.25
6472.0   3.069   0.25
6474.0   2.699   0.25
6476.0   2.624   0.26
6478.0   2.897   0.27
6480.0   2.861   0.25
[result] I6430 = -0.038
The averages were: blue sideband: 2.44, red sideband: 2.78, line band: 2.7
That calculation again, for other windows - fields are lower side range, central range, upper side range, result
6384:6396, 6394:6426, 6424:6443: 0.02 mag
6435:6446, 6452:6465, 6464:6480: -0.04 mag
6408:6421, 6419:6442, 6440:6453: 0.07 mag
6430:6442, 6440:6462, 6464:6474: -0.03 mag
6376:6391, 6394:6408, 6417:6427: 0.04 mag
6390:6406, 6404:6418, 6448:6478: -0.11 mag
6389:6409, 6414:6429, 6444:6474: 0.03 mag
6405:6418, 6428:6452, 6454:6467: 0.03 mag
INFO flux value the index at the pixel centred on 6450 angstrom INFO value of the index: 3.315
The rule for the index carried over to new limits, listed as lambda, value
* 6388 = 2.818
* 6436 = 2.223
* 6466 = 2.643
